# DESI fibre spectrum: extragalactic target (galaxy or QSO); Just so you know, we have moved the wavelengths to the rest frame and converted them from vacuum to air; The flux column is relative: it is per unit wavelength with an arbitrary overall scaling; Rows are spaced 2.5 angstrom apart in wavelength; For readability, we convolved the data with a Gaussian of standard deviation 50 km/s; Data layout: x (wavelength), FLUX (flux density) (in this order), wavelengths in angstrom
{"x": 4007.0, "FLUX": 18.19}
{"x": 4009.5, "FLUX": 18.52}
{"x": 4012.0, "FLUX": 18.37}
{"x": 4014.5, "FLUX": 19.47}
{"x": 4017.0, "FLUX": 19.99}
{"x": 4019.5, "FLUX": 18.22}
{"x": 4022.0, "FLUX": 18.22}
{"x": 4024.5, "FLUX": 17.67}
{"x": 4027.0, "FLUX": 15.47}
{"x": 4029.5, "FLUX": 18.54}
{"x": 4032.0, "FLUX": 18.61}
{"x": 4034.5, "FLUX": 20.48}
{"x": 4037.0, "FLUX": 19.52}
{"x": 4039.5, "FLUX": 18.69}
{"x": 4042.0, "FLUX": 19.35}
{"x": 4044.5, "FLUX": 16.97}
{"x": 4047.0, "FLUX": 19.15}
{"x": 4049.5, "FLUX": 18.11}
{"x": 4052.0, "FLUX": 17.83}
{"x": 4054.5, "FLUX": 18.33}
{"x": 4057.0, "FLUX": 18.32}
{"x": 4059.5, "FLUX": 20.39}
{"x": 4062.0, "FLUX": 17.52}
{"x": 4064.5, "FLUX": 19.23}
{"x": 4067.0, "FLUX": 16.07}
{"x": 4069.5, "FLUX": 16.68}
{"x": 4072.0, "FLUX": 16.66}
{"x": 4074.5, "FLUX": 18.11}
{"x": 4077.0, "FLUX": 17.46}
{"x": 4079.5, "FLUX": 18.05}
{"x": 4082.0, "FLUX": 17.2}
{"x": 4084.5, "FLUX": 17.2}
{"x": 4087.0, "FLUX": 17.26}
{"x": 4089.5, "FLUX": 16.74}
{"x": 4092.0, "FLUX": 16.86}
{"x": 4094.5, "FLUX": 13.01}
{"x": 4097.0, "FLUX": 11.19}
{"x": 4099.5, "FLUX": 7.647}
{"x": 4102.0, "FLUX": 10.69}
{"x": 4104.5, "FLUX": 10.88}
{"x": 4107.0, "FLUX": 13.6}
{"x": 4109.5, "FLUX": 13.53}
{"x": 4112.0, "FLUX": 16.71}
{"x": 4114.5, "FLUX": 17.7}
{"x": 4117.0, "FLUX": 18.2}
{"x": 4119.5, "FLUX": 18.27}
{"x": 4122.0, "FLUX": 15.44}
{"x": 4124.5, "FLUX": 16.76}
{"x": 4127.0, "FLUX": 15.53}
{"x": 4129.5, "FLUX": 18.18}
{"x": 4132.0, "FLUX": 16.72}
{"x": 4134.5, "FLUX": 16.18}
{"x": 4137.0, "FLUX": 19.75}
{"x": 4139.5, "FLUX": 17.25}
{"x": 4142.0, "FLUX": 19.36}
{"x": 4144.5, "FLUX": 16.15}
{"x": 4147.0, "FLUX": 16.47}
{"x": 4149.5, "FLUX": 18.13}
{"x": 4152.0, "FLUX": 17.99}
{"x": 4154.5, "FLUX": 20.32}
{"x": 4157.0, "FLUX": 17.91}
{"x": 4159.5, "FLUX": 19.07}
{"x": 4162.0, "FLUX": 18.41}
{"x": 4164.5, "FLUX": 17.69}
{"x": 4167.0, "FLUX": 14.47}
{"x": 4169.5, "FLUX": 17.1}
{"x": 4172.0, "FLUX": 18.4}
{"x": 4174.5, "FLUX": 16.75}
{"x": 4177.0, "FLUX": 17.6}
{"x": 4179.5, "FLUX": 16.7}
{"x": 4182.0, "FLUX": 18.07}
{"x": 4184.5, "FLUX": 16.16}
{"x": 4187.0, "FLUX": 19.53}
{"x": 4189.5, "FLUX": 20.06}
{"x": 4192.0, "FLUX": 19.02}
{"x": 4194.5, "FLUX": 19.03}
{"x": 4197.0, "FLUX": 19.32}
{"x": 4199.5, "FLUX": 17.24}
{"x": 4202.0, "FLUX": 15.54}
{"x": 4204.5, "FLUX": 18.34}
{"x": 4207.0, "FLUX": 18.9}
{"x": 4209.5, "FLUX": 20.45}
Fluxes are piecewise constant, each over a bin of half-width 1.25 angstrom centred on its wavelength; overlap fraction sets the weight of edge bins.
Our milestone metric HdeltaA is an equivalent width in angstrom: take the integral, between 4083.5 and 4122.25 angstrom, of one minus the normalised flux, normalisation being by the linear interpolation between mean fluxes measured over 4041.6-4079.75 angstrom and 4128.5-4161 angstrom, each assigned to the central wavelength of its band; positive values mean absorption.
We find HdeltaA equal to 7.2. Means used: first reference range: 18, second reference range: 18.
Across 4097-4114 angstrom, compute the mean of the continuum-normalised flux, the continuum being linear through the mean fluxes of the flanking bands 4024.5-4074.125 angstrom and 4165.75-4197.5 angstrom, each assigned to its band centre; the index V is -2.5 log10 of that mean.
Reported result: 0.41 mag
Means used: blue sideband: 18.2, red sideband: 17.8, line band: 12.3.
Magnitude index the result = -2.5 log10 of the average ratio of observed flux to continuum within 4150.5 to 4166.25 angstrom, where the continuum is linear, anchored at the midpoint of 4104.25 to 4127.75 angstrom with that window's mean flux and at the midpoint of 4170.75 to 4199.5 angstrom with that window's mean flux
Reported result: -0.07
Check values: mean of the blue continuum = 15.9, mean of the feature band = 18.4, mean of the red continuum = 18.2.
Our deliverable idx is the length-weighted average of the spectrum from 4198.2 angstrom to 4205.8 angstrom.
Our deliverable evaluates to 17.1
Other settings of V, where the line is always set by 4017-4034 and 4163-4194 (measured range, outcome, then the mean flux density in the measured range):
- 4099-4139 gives 0.149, 15.5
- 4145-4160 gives -0.026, 18.2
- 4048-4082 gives 0.005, 17.9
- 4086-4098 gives 0.188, 15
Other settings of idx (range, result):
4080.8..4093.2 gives 17.1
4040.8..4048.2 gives 18.5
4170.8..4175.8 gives 17.6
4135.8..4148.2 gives 17.8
